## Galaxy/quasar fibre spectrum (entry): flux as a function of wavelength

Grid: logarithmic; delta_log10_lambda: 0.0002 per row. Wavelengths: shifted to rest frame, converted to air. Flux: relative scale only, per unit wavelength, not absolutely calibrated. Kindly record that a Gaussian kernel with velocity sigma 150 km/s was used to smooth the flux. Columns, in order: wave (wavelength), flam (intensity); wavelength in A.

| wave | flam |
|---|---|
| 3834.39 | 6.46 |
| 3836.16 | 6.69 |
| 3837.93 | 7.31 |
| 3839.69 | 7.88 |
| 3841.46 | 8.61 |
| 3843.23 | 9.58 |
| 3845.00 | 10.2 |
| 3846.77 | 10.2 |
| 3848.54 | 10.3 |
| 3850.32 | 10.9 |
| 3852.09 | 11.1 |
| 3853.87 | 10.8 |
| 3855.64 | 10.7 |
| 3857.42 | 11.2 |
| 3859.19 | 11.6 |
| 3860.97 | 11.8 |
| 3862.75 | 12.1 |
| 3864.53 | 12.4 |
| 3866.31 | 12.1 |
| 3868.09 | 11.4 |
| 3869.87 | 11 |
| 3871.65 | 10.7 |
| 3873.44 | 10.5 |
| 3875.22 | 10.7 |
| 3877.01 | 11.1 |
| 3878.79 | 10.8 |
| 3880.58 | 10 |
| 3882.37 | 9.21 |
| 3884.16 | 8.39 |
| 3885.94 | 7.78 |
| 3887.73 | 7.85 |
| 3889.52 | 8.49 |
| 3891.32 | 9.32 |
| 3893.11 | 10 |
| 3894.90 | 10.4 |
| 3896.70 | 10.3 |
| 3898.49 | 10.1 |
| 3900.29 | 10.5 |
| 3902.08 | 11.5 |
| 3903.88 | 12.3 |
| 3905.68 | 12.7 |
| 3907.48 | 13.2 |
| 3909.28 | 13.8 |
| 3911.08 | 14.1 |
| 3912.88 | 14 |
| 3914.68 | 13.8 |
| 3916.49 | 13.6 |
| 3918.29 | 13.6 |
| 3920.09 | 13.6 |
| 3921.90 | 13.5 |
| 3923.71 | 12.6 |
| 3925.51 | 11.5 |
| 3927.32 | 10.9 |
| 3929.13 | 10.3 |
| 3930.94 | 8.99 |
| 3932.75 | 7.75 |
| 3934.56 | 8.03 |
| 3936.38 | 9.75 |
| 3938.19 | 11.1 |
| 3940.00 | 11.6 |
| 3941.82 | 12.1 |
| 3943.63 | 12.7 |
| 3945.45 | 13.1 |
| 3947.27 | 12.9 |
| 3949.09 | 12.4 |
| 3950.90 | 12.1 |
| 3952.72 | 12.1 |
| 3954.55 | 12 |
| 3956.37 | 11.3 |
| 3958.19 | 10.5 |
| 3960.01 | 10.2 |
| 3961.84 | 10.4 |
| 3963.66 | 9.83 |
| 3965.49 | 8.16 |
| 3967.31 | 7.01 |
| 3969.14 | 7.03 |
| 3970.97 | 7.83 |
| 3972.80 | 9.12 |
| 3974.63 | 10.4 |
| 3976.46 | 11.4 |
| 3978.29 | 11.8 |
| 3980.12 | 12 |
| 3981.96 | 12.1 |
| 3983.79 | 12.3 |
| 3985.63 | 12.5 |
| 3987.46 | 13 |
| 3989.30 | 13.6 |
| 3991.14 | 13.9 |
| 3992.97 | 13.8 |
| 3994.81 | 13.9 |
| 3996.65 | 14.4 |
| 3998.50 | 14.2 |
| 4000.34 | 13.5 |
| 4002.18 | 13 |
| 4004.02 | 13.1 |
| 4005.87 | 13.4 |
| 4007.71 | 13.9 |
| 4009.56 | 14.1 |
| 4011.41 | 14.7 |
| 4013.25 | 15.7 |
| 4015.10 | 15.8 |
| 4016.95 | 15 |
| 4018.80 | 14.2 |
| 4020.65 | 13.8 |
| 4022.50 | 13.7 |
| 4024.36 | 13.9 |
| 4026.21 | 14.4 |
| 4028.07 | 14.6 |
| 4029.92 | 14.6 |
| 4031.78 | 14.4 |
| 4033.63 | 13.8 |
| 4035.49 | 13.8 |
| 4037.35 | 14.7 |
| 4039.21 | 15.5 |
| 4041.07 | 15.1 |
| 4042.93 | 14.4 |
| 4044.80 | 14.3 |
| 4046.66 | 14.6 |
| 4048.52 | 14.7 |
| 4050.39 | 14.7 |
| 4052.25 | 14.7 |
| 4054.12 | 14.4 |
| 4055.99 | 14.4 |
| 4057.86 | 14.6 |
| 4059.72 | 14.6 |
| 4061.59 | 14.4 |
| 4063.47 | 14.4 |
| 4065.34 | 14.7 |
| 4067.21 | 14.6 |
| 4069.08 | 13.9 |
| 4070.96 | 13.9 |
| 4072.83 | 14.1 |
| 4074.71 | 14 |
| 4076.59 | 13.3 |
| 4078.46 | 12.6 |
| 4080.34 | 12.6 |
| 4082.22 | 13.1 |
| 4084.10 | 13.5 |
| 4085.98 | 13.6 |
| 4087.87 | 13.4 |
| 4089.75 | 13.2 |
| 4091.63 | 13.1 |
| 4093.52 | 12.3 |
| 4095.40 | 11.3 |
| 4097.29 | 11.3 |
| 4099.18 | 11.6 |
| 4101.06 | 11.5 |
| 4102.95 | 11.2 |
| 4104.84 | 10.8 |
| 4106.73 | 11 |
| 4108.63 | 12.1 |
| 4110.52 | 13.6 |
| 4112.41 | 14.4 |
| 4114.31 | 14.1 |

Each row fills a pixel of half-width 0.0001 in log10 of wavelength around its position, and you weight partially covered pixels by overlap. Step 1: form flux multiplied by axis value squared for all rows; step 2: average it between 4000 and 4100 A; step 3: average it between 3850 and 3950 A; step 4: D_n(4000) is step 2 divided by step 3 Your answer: 1.34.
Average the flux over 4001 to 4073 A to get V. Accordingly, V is 14.4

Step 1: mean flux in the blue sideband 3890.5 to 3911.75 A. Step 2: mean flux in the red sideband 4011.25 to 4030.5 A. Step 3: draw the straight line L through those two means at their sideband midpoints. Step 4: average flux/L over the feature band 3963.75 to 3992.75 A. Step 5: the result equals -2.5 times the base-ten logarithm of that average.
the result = 0.24 mag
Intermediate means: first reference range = 11.5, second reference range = 14.6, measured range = 10.9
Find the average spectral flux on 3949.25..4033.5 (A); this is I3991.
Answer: 12.5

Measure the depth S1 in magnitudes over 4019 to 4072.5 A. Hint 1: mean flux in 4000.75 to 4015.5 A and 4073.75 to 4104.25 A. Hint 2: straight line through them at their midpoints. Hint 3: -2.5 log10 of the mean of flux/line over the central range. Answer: -0.08 mag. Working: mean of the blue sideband 14.1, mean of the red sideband 12.6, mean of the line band 14.4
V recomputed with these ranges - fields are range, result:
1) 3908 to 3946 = 11.9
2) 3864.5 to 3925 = 11.3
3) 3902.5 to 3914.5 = 13.3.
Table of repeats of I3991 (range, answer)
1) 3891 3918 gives 12.1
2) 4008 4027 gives 14.5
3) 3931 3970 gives 10.5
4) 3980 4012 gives 13.4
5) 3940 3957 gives 12.3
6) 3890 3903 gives 10.2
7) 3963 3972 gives 7.93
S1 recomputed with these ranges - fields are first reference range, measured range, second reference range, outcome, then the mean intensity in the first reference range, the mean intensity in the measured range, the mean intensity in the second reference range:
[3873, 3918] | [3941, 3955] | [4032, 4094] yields -0.04 mag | 11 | 12.4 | 14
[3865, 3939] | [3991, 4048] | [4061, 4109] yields -0.17 mag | 11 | 14.3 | 12.9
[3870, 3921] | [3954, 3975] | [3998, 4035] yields 0.34 mag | 11.2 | 9.41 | 14.2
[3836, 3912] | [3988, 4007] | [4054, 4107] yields -0.13 mag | 10.5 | 13.7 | 13.2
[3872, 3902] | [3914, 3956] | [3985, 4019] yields -0.02 mag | 9.78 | 11.7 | 14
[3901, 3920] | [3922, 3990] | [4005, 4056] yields 0.25 mag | 13.3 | 10.9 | 14.5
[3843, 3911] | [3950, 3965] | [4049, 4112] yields 0.07 mag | 10.8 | 11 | 13.2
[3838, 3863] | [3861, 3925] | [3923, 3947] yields -0.07 mag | 10.4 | 11.4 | 10.8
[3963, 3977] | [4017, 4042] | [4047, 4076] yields -0.16 mag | 8.76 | 14.4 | 14.4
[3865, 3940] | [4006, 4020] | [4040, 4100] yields -0.15 mag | 11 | 14.7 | 13.7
